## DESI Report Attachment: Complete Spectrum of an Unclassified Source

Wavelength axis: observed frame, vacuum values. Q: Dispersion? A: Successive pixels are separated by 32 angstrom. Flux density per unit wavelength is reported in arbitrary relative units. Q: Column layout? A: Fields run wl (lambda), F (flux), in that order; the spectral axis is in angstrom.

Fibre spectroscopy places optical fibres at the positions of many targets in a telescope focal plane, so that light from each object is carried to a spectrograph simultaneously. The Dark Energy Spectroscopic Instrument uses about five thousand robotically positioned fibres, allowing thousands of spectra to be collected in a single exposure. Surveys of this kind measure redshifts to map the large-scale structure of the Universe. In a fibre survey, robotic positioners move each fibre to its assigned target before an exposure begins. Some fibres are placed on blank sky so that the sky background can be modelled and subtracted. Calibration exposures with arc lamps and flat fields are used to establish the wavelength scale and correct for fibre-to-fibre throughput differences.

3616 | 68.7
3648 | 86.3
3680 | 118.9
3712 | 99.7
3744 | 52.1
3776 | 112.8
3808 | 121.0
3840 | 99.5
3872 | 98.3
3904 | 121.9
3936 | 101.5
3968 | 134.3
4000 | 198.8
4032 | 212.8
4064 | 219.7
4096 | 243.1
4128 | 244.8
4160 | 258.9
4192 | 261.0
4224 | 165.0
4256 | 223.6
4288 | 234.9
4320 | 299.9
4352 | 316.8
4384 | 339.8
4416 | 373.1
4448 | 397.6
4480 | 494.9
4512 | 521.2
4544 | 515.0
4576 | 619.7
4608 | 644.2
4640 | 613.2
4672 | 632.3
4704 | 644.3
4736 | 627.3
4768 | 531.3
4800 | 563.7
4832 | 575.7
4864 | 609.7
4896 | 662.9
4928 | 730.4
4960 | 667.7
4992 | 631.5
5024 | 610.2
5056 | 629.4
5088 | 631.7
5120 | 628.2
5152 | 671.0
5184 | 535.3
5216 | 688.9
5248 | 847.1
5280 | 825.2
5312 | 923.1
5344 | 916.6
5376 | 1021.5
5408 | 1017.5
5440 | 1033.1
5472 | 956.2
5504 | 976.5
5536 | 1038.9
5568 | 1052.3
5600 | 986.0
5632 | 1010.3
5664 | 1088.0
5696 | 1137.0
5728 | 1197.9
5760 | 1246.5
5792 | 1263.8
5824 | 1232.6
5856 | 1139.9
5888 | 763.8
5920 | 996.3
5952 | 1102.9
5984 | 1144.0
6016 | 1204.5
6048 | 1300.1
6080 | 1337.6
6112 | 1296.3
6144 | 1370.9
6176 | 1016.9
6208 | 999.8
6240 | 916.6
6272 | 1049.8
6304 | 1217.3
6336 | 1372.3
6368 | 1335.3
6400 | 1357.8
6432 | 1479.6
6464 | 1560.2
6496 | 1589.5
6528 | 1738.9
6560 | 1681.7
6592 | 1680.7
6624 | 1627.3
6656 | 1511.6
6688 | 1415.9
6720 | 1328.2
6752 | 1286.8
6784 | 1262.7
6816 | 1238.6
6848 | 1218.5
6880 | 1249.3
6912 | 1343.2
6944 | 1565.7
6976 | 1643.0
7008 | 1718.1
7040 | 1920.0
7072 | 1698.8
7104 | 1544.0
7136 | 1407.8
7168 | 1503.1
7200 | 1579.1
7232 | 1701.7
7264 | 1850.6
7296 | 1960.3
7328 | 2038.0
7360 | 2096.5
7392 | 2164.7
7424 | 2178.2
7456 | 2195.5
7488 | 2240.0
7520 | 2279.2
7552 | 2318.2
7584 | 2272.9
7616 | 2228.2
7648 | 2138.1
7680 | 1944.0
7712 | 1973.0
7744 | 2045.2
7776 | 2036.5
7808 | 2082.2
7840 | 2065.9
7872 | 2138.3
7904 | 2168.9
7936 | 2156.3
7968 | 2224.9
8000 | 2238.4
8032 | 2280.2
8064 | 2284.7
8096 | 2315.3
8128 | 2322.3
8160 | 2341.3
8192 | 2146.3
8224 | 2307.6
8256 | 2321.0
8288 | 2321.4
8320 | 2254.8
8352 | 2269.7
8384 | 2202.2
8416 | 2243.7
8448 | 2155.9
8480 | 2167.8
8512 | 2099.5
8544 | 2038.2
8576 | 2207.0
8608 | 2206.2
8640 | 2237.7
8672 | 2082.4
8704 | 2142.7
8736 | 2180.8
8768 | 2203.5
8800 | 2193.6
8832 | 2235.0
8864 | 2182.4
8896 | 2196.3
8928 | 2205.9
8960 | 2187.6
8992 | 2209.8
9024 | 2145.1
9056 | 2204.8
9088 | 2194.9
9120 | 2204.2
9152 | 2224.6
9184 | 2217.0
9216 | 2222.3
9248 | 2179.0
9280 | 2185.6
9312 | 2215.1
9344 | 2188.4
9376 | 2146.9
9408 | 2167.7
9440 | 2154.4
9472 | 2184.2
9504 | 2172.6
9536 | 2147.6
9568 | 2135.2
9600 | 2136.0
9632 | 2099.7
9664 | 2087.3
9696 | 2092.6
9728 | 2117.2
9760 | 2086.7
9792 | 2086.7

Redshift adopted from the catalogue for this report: 0.000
